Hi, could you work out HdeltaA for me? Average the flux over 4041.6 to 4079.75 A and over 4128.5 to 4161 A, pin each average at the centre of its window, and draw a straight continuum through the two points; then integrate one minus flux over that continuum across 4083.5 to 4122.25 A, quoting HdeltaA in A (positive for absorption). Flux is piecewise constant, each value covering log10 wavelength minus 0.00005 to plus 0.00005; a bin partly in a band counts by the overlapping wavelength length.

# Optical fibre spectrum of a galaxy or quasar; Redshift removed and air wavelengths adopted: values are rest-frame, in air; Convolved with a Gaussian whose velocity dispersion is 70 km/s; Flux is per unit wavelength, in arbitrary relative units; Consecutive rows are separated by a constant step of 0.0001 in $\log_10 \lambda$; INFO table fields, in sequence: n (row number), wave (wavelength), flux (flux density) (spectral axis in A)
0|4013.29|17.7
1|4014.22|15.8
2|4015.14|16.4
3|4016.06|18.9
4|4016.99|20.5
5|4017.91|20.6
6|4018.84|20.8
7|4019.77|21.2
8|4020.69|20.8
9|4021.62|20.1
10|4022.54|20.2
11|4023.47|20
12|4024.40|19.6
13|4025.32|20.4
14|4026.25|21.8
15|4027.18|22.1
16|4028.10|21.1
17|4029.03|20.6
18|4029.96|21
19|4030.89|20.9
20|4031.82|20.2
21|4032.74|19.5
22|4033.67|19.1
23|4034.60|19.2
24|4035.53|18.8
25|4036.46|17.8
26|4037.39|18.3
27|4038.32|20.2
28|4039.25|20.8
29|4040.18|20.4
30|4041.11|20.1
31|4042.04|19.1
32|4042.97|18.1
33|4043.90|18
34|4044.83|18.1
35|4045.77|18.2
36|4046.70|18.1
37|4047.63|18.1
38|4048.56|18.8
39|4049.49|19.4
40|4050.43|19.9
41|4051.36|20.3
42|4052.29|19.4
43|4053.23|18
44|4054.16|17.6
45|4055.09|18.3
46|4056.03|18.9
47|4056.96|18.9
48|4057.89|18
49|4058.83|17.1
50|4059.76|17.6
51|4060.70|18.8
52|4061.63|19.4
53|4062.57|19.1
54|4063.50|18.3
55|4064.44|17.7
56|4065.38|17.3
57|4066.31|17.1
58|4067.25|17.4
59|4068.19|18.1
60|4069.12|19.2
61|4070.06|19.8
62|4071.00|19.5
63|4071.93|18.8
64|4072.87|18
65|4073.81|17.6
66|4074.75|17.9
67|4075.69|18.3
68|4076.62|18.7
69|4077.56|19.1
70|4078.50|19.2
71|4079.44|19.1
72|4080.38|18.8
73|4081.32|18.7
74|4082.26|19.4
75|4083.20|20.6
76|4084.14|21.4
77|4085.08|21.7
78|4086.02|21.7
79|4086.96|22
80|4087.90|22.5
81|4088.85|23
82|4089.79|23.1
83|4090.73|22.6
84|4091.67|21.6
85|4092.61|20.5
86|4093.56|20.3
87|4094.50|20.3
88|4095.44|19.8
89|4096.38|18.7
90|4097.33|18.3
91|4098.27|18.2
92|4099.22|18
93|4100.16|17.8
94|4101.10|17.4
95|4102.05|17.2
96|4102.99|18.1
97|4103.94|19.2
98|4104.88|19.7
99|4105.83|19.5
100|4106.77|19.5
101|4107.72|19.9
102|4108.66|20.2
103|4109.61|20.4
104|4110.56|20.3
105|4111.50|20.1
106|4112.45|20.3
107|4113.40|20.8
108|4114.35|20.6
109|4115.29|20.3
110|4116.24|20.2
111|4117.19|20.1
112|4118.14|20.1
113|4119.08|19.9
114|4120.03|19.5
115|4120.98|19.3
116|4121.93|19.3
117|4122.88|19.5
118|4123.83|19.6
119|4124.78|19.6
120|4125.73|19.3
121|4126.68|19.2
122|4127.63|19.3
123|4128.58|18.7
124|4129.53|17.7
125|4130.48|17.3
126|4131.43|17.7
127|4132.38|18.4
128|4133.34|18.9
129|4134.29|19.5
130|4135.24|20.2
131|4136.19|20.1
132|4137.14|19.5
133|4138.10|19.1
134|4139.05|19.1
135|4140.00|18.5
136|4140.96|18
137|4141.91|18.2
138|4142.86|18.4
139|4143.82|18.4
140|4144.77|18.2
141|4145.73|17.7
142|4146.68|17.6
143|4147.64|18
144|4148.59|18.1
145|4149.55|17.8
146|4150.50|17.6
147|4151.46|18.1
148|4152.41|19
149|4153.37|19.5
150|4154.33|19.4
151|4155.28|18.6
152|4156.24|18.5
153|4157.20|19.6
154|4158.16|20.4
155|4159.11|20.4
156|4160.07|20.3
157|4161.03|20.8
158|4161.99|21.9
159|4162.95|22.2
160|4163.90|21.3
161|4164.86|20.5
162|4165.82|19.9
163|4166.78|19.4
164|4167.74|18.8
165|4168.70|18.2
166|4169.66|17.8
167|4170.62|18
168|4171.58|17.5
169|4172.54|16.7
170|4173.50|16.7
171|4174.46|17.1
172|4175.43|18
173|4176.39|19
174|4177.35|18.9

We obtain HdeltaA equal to -3.1 A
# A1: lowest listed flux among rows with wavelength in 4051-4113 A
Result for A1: 17.1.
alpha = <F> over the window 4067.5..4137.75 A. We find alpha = 19.6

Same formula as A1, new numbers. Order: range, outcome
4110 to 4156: 17.3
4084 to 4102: 17.4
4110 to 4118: 20.1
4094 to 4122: 17.2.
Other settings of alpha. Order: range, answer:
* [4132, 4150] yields 18.6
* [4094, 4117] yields 19.4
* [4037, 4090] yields 19.1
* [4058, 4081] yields 18.4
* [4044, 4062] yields 18.6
